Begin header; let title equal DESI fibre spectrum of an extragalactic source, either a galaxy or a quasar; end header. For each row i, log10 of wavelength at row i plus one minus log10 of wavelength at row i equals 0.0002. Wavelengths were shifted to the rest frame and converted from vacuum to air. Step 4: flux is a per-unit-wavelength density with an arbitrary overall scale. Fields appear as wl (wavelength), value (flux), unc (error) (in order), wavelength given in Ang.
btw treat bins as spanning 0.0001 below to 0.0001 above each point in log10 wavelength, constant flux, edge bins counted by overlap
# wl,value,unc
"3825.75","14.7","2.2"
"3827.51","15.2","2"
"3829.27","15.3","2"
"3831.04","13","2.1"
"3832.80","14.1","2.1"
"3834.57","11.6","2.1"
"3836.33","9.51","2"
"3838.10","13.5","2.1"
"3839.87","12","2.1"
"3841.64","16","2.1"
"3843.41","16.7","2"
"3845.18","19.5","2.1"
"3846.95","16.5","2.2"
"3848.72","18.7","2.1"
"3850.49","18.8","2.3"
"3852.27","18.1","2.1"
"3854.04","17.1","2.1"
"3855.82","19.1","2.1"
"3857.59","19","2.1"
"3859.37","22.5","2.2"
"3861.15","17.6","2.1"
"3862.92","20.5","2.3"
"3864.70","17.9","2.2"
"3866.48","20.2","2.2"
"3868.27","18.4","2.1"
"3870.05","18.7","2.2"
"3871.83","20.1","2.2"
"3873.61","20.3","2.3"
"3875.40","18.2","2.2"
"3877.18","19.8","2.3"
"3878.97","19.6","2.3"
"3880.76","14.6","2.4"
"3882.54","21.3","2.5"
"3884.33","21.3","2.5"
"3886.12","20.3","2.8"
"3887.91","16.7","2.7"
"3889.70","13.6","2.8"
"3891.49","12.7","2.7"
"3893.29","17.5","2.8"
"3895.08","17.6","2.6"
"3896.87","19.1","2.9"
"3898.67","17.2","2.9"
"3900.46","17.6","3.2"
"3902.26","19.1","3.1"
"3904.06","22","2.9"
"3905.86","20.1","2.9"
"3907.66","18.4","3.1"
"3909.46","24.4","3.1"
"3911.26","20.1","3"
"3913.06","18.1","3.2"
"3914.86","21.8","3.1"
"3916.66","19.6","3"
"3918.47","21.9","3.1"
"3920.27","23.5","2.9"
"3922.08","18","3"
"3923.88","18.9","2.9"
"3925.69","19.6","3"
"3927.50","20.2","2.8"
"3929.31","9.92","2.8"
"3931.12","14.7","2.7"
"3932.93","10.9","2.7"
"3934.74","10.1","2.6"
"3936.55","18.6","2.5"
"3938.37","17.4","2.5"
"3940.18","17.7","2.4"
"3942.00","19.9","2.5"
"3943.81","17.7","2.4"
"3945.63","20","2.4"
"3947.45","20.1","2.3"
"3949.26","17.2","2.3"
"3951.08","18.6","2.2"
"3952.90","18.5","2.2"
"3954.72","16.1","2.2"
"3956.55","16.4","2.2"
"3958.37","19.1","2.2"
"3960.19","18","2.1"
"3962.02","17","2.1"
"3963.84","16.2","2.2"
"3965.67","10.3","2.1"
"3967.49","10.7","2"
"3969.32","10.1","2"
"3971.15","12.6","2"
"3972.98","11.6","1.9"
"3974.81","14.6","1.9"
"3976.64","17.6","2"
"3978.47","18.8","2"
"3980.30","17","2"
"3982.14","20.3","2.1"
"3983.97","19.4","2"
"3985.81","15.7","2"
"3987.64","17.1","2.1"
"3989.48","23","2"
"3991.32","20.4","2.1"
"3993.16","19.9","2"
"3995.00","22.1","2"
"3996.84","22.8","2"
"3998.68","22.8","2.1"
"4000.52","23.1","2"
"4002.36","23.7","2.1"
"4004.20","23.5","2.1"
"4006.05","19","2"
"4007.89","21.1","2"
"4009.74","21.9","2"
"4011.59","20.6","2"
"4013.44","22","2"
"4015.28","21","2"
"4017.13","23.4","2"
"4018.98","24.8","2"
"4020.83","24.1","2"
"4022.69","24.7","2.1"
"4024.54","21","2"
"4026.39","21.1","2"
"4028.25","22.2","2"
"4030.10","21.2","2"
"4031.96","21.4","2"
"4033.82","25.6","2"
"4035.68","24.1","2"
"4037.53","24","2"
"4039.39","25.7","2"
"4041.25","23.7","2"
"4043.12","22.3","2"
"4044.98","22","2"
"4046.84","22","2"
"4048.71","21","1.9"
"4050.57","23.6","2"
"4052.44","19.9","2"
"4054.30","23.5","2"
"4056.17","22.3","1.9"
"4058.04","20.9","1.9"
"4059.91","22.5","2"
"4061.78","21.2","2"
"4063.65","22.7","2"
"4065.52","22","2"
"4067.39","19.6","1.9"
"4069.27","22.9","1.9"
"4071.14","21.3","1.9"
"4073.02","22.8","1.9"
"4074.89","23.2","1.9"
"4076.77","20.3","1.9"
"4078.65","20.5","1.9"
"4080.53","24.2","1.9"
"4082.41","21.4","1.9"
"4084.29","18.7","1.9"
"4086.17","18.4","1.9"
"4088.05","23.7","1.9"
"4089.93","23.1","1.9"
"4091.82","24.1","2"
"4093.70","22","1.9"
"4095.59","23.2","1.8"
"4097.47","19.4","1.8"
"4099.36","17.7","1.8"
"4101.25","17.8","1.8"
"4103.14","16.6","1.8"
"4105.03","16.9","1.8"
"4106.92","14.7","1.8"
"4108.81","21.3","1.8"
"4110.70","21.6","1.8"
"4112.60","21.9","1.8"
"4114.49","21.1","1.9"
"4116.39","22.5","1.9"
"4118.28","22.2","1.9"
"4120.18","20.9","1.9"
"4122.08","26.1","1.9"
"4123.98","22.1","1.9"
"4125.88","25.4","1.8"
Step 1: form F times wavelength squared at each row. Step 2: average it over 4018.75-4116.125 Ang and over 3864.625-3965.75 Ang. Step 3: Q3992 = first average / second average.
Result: 1.29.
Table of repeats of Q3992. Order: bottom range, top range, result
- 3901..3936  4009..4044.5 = 1.31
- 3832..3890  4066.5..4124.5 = 1.34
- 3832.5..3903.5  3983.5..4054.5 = 1.35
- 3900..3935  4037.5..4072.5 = 1.28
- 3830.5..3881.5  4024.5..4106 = 1.39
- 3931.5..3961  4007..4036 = 1.35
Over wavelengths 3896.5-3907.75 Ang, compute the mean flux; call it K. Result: 19.1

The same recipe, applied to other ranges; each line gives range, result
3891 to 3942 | 18.2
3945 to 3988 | 16.3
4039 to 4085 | 22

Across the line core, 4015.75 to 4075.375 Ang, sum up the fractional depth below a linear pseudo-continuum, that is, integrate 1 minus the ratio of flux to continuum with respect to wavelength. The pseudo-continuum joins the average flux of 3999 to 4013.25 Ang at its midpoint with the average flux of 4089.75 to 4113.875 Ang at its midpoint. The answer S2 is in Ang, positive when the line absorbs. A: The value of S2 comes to -4.18 Ang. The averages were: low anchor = 21.9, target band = 22.6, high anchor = 19.9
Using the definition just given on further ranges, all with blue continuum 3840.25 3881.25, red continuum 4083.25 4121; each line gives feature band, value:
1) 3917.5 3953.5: 2.75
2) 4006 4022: -2.00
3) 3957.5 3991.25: 5.66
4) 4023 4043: -3.18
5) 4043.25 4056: -1.30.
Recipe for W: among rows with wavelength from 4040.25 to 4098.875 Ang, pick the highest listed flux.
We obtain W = 24.2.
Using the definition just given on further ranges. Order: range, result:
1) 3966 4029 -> 24.8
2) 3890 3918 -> 24.4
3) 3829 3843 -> 16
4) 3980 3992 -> 23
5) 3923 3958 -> 20.2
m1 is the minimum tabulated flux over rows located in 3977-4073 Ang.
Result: 15.7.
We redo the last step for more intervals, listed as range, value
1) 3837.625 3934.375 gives 9.92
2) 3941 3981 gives 10.1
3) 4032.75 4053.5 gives 19.9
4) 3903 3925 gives 18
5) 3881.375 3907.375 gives 12.7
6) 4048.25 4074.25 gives 19.6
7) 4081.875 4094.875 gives 18.4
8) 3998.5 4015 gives 19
